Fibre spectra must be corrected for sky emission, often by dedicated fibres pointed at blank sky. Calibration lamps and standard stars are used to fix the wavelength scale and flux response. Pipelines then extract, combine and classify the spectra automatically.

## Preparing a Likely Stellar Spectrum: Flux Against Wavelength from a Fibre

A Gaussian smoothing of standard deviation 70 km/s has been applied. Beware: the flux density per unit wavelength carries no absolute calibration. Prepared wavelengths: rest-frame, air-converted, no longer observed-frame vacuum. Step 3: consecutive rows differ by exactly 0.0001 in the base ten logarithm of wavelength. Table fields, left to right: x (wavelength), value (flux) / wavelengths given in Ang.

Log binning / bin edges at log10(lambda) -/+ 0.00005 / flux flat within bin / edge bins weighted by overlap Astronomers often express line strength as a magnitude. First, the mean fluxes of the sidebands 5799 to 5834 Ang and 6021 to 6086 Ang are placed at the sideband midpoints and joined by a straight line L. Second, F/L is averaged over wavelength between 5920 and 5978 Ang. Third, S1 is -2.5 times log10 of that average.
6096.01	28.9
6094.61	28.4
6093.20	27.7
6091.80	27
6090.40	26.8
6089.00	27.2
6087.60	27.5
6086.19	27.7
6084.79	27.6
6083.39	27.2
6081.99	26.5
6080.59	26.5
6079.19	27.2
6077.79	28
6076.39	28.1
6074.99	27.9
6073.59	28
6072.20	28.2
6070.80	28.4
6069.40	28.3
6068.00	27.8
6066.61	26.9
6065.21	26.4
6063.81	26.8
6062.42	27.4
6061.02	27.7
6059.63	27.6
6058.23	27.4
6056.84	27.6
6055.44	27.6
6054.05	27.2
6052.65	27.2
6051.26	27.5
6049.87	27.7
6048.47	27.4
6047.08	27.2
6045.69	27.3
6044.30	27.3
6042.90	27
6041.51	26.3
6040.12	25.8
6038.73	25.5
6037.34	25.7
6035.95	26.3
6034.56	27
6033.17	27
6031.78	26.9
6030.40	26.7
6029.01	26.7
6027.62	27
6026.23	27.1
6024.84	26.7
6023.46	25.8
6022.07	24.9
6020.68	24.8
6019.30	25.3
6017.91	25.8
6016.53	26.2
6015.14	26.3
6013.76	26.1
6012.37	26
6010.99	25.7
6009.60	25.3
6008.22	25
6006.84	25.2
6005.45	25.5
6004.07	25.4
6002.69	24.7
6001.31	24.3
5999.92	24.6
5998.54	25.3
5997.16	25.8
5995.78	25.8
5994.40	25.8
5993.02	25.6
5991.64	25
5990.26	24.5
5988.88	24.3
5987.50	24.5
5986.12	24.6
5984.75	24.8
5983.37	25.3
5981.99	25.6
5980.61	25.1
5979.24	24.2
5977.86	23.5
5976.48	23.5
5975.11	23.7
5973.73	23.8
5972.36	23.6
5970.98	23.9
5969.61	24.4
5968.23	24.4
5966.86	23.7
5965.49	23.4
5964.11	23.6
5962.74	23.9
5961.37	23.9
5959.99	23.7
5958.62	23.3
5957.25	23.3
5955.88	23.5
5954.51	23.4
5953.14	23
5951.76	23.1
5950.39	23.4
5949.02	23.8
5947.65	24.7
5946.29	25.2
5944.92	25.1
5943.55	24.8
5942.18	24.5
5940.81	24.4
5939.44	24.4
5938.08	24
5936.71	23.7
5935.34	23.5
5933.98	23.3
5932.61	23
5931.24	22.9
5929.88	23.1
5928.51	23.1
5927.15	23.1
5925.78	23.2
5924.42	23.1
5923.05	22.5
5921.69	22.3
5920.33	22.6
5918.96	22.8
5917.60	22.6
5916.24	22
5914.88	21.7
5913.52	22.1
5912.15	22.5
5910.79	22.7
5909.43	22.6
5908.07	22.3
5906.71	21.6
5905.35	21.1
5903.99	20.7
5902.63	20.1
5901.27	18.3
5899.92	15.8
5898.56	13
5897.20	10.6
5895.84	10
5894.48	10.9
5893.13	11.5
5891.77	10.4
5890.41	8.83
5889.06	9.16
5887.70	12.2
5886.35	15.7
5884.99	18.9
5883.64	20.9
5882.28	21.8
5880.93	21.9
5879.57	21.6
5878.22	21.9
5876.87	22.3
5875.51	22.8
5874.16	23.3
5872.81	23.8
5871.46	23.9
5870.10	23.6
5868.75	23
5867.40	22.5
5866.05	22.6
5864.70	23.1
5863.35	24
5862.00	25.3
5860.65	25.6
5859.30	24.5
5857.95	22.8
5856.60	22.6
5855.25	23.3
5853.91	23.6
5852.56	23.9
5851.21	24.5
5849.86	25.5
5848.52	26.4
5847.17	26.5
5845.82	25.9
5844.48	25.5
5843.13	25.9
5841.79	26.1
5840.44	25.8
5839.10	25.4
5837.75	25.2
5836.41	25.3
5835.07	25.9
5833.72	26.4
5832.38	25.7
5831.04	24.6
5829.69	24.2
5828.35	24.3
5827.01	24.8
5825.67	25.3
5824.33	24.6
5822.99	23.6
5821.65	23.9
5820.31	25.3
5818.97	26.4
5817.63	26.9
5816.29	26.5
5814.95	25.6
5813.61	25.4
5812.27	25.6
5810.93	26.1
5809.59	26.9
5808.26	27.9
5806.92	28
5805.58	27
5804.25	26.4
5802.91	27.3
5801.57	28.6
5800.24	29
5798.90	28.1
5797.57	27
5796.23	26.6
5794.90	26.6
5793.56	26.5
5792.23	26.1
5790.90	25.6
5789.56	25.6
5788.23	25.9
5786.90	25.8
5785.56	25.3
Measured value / 0.129 mag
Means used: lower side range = 26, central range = 23.6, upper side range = 27.1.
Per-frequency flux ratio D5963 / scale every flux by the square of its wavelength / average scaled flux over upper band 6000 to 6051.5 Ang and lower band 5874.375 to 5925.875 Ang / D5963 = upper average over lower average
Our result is 1.44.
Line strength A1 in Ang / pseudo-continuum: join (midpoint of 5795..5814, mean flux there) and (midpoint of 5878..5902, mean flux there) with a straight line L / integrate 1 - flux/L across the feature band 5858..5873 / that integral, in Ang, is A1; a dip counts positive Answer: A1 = -4.2 Ang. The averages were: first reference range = 27.1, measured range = 23.8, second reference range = 15.1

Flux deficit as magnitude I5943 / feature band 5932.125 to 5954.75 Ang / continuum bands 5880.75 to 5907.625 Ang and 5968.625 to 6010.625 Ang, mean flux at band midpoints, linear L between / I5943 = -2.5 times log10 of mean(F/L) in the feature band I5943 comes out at -0.18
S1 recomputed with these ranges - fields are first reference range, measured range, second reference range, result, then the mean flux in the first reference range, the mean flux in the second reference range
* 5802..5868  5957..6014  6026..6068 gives 0.080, 25.2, 27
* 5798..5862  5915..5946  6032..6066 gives 0.127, 25.6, 27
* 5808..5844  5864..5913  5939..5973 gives 0.297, 25.5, 23.9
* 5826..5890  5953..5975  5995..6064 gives 0.064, 23.2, 26.3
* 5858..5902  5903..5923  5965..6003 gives -0.070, 18.9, 24.6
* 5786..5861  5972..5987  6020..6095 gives 0.097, 25.7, 27.1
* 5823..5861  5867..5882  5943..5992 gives 0.091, 25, 24.1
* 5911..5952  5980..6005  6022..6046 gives 0.008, 23.3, 26.5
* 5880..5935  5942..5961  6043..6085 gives -0.113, 19.2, 27.5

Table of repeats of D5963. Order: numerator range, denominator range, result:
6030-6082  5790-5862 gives 1.14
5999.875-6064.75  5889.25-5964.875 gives 1.28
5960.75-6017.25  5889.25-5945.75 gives 1.24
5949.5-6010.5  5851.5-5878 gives 1.08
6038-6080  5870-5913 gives 1.58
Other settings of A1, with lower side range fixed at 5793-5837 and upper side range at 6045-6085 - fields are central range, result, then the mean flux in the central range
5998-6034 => 1.88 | 25.8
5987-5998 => 0.77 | 25.2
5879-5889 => 3.07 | 18.4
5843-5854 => 0.40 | 25.3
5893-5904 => 5.07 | 14.3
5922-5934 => 1.68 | 23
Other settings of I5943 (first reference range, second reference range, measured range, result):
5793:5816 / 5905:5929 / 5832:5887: 0.05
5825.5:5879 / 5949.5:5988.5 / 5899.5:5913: 0.16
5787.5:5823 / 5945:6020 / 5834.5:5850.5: 0.01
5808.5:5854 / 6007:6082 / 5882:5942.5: 0.30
